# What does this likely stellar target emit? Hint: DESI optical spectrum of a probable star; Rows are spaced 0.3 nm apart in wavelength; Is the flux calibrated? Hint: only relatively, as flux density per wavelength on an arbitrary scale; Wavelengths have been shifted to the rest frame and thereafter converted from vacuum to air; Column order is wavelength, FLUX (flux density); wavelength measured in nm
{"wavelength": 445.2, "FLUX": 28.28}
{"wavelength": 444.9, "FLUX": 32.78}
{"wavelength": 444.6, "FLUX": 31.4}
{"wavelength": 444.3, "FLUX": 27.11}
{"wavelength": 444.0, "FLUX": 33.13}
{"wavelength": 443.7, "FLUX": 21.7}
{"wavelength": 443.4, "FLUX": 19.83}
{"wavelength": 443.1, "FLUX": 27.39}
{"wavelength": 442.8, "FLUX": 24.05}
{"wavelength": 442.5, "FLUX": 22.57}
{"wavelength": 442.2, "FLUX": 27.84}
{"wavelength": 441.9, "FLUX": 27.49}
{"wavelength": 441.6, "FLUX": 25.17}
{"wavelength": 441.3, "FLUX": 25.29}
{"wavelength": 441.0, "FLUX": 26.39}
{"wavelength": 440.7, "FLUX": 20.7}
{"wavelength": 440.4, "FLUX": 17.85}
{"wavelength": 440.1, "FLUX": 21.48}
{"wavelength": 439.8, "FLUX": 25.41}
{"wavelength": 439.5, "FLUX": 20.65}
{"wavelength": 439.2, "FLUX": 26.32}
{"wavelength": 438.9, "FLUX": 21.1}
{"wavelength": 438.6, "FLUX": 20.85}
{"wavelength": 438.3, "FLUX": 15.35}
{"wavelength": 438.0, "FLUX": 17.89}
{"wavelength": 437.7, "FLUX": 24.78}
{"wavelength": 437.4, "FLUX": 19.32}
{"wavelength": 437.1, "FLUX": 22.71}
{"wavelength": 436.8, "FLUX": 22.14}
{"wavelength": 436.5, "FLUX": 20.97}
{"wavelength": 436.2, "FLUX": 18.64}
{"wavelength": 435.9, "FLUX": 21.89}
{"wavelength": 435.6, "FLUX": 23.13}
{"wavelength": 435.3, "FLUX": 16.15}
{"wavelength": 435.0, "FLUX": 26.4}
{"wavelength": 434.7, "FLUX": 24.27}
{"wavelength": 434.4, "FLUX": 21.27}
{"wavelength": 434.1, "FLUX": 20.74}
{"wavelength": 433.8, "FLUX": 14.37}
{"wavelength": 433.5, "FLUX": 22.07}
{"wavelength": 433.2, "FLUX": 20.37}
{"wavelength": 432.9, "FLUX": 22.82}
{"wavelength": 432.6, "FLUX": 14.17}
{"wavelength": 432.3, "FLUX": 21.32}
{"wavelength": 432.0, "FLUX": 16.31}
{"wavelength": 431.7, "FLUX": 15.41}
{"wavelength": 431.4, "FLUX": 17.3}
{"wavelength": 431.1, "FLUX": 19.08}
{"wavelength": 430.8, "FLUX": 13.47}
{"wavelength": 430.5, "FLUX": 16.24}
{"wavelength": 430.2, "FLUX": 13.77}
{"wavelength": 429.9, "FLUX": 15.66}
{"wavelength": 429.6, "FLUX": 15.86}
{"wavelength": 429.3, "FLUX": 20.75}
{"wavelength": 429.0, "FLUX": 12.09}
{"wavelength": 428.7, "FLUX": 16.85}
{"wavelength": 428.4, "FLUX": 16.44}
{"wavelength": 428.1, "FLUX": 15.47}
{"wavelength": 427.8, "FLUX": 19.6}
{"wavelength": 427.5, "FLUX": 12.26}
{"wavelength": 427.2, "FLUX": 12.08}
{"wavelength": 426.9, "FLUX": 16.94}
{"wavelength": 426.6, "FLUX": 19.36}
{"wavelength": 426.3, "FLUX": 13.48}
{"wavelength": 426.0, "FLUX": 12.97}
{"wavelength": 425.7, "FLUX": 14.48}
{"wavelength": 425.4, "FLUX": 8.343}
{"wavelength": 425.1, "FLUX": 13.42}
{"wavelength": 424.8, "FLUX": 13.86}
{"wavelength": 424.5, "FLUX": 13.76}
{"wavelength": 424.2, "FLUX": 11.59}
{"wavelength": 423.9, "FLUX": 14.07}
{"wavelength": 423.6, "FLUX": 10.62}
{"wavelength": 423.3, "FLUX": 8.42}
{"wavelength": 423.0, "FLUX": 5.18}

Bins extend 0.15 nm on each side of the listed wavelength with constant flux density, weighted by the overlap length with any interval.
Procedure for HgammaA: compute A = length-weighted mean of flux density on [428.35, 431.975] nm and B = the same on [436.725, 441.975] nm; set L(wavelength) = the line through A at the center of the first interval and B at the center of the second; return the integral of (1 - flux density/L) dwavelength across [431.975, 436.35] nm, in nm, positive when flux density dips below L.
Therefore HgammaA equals -0.382 nm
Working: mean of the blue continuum 16.1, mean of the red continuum 22.2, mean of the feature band 20.4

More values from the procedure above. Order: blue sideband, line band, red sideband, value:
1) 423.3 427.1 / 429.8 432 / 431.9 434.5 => 0.214 nm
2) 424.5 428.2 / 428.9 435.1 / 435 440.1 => -0.127 nm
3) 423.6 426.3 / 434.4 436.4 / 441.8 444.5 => -0.151 nm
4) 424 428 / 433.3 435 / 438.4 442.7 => -0.153 nm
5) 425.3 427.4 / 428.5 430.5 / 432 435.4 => 0.096 nm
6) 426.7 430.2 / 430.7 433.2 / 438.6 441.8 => 0.031 nm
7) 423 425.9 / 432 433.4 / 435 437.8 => -0.080 nm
